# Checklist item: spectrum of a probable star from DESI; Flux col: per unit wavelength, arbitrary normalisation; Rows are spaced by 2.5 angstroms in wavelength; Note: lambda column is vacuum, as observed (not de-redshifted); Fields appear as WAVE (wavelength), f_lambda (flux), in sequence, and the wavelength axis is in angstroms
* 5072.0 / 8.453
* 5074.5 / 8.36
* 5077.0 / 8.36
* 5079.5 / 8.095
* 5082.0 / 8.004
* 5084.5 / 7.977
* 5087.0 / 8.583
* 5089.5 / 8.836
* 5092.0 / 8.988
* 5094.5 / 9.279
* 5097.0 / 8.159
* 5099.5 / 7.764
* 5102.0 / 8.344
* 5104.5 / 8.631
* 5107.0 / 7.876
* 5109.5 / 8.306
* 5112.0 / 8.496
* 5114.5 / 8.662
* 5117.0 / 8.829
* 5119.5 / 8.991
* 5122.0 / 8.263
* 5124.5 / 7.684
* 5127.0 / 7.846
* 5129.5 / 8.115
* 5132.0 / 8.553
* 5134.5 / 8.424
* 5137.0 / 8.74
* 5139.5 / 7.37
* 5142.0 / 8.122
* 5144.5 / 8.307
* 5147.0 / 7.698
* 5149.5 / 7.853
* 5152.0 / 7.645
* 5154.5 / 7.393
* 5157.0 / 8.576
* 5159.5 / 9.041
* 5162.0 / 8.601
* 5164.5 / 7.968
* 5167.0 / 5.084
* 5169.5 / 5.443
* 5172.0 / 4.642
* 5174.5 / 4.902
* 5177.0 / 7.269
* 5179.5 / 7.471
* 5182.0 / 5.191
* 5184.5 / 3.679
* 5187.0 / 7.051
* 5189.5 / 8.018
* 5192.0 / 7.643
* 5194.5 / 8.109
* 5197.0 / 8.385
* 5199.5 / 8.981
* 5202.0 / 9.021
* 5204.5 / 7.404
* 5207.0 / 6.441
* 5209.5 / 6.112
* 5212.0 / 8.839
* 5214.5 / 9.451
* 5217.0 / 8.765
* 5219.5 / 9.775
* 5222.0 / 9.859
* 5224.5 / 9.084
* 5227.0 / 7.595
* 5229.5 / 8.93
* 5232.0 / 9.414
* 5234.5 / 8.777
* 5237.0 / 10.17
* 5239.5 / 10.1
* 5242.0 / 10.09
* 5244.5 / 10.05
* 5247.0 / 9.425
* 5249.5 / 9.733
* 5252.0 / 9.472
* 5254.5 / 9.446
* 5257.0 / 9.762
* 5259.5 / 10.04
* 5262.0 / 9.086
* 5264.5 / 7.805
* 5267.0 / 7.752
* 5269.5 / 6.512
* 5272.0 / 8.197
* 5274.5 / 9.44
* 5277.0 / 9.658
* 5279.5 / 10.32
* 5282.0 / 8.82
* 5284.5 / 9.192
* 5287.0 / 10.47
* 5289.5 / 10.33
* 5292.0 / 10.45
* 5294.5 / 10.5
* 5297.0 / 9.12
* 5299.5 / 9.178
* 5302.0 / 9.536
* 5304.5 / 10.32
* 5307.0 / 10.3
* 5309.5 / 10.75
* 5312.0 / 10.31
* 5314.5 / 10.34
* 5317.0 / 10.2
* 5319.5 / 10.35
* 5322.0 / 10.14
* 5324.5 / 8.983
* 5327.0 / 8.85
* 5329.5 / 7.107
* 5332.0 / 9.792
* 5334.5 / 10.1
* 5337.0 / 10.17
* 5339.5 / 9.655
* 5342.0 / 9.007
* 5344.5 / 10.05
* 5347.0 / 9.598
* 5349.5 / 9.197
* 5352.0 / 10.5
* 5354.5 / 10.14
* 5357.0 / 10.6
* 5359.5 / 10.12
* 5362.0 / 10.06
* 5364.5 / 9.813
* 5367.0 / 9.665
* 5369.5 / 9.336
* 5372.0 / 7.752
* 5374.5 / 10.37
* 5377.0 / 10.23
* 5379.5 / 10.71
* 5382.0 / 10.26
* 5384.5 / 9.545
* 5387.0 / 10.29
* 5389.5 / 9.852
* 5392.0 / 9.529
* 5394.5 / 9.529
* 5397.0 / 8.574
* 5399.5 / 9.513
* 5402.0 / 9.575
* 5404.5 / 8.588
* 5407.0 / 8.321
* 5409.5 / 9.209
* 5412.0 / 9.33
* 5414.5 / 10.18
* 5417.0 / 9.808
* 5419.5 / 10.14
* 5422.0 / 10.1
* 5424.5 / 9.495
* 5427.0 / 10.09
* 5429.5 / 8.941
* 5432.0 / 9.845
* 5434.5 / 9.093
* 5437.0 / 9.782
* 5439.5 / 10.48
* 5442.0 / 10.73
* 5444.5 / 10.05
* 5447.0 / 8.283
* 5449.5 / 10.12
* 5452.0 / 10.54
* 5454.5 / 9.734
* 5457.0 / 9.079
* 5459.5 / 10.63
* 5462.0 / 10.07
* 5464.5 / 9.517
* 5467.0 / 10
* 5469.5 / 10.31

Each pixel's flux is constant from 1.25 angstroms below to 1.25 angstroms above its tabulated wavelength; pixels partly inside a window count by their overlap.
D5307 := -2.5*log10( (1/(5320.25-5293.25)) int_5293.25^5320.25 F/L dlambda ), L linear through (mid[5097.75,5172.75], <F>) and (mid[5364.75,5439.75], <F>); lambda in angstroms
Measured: -0.12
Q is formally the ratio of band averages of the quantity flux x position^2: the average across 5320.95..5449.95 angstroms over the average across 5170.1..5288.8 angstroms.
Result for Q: 1.2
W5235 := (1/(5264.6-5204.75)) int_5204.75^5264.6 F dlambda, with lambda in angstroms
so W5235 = 9.09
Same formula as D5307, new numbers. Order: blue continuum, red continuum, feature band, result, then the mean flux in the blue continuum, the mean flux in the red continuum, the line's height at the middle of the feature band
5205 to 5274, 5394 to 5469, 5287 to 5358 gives -0.07 mag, 8.9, 9.65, 9.23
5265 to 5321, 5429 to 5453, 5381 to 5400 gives 0.01 mag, 9.62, 9.8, 9.74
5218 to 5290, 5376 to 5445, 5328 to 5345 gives 0.01 mag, 9.27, 9.7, 9.5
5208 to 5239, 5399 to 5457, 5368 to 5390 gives -0.04 mag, 8.91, 9.64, 9.46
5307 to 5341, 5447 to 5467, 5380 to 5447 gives 0.02 mag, 9.76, 9.85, 9.82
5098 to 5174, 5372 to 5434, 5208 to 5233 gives -0.04 mag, 7.88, 9.62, 8.43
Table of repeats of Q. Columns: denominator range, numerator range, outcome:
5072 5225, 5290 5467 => 1.34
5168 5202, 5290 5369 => 1.54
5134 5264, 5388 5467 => 1.29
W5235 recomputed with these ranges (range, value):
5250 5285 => 8.98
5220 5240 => 9.23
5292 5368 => 9.83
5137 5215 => 7.35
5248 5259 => 9.63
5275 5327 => 9.93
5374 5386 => 10.2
